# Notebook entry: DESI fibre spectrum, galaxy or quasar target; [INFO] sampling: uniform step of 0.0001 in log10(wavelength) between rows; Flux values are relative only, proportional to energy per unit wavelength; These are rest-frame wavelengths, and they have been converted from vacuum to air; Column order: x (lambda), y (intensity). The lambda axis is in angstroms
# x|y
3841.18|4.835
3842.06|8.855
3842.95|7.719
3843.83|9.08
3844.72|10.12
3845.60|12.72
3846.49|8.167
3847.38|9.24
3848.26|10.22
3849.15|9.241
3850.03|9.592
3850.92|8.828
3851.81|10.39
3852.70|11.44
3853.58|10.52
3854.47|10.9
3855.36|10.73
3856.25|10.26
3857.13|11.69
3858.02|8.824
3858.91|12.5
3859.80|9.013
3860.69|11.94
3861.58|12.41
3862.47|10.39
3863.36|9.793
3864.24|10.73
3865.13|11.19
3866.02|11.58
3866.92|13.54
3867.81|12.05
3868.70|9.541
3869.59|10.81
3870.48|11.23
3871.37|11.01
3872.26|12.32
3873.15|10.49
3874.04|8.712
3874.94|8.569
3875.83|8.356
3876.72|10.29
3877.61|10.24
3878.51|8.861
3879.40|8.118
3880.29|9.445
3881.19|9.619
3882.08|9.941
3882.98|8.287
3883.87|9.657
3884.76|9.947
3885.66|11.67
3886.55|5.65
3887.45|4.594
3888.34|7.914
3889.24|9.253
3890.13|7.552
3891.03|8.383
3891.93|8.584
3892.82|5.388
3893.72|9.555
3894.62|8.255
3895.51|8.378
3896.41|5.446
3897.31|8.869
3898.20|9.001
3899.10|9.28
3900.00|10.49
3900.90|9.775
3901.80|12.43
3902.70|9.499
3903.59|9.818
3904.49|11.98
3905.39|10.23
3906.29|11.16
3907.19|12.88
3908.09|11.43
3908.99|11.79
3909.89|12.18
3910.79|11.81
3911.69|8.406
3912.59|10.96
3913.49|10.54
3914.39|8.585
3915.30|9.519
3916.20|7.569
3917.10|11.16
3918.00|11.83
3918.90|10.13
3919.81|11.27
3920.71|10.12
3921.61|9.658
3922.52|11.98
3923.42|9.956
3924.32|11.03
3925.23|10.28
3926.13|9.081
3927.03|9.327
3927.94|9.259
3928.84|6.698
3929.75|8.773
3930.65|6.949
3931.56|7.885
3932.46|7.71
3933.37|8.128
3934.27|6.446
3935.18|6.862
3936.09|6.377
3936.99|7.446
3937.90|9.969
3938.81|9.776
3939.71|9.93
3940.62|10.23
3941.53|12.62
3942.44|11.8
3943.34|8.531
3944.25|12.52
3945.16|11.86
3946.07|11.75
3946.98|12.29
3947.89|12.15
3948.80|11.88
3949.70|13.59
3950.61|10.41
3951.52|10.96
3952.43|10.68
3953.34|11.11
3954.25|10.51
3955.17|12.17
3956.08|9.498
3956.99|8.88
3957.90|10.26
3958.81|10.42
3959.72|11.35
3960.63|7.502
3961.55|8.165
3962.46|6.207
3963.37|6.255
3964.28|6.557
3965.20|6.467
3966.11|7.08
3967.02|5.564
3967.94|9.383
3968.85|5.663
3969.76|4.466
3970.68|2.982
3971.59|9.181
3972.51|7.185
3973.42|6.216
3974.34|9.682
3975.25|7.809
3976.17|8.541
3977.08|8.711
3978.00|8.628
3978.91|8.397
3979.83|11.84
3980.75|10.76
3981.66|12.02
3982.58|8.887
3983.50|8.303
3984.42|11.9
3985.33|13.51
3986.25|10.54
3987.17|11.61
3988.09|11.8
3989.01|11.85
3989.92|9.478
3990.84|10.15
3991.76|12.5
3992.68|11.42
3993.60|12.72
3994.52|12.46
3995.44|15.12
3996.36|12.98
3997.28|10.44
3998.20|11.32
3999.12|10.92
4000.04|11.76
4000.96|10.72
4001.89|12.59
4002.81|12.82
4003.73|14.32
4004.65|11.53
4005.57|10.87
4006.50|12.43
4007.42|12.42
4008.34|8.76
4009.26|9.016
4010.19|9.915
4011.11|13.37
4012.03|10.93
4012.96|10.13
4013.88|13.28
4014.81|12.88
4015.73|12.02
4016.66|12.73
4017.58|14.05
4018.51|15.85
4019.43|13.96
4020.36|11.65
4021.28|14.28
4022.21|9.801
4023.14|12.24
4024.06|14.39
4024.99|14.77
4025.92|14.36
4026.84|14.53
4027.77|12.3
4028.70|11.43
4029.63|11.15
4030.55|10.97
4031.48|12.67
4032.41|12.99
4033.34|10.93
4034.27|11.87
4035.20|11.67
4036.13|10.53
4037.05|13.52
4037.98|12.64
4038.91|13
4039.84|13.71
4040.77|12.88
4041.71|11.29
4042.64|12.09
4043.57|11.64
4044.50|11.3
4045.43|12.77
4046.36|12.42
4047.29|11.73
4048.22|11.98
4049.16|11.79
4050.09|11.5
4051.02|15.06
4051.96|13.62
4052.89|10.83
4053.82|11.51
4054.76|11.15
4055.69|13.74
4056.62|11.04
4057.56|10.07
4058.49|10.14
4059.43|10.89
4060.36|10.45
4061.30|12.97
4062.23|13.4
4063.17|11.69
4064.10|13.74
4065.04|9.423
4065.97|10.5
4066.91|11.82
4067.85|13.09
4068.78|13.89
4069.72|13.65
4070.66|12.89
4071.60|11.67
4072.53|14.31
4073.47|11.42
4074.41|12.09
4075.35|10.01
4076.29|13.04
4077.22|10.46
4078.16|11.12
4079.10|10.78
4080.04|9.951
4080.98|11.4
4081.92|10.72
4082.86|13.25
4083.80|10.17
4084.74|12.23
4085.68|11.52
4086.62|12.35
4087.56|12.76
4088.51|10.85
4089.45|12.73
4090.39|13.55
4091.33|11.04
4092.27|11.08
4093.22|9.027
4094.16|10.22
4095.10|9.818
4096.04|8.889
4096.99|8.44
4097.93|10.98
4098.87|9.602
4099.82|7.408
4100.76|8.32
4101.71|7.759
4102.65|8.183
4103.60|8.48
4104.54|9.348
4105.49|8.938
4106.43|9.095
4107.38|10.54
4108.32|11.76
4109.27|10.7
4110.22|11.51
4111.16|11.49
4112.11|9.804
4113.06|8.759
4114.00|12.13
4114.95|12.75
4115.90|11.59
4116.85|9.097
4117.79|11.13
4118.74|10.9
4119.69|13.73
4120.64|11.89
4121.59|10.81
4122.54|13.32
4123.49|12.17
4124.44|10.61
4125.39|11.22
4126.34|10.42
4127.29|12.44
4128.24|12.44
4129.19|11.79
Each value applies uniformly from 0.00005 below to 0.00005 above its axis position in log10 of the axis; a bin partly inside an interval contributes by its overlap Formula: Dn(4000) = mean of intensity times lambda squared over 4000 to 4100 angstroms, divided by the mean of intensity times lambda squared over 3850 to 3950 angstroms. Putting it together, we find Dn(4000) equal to 1.29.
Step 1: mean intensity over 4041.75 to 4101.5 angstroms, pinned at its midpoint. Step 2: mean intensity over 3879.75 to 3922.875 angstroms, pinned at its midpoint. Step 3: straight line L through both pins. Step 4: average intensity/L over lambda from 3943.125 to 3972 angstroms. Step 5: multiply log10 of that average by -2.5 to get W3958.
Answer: 0.11 mag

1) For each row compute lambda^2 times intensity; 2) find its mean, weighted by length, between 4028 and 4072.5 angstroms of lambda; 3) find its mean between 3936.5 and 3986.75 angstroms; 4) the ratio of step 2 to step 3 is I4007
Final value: 1.33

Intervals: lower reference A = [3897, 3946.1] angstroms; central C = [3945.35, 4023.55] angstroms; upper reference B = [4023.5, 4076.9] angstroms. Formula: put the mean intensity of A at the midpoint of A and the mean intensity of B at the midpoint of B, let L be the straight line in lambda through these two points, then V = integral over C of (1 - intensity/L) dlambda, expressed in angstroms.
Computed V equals 3.7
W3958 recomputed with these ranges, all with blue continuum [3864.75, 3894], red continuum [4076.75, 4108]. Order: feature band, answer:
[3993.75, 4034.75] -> -0.22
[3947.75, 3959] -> -0.12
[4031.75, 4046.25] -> -0.20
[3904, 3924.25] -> -0.12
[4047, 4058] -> -0.18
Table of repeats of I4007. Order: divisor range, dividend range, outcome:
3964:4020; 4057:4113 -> 1.09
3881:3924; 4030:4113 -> 1.28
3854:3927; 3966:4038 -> 1.18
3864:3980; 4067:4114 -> 1.25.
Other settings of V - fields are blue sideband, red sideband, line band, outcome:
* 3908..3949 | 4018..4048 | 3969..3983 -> 3.6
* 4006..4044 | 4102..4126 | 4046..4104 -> 0.8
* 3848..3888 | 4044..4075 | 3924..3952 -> 2.8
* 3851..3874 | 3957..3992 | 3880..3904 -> 3.8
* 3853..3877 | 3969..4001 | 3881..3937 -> 6.5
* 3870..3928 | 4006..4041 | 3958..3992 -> 7.5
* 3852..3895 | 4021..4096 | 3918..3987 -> 8.9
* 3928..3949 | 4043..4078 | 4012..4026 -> -2.3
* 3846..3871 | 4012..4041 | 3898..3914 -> 0.6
